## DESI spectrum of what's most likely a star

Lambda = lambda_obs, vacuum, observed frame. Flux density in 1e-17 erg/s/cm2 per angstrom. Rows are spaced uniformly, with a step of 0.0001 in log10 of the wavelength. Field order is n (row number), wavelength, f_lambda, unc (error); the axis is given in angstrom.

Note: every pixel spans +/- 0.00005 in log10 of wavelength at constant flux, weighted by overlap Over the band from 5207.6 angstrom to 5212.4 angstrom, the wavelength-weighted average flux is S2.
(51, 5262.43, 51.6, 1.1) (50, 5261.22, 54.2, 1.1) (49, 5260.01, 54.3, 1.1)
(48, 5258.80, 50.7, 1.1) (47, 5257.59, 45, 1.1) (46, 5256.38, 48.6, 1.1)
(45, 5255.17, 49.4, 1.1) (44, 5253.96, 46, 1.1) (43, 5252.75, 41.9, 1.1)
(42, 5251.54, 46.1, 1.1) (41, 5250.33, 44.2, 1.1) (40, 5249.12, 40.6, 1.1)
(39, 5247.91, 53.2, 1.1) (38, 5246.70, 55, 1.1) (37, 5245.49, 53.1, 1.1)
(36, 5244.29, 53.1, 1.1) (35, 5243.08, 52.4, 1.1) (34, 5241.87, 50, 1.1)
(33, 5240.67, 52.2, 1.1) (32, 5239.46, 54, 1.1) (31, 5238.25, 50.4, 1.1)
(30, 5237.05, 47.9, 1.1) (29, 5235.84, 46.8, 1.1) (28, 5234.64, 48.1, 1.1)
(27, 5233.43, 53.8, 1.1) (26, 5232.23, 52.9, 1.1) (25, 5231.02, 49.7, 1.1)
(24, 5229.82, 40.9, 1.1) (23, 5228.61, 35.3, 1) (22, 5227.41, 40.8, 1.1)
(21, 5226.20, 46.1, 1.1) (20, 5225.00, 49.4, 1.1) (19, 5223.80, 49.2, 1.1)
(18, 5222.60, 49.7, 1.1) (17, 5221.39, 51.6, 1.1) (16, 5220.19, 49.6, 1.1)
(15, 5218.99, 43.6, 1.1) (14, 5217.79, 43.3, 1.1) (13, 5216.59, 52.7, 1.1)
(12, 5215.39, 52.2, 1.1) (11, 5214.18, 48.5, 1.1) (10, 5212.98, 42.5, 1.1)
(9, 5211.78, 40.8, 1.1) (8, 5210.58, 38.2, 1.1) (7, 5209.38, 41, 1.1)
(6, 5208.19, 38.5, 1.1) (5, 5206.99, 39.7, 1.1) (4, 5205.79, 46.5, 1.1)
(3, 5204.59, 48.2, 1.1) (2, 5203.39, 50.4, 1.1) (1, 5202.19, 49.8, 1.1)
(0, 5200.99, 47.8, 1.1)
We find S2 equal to 39.7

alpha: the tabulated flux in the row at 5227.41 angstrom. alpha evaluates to 40.8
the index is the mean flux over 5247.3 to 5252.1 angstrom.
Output 46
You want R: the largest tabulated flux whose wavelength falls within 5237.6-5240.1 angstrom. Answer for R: 54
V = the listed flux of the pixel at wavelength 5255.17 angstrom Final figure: 49.4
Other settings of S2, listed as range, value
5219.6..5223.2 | 50.2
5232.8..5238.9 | 49.5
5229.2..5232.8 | 47.7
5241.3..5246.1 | 52.2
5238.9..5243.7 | 52.1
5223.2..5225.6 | 49.4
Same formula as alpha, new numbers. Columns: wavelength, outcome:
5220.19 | 49.6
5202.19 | 49.8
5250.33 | 44.2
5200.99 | 47.8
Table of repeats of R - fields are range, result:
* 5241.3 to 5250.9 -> 55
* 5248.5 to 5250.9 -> 44.2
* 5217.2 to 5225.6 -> 51.6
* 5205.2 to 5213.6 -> 46.5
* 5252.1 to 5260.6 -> 54.3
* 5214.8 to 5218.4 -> 52.7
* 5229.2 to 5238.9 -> 53.8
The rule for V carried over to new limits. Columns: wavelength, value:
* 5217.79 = 43.3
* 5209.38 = 41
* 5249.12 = 40.6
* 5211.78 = 40.8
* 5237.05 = 47.9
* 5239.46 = 54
